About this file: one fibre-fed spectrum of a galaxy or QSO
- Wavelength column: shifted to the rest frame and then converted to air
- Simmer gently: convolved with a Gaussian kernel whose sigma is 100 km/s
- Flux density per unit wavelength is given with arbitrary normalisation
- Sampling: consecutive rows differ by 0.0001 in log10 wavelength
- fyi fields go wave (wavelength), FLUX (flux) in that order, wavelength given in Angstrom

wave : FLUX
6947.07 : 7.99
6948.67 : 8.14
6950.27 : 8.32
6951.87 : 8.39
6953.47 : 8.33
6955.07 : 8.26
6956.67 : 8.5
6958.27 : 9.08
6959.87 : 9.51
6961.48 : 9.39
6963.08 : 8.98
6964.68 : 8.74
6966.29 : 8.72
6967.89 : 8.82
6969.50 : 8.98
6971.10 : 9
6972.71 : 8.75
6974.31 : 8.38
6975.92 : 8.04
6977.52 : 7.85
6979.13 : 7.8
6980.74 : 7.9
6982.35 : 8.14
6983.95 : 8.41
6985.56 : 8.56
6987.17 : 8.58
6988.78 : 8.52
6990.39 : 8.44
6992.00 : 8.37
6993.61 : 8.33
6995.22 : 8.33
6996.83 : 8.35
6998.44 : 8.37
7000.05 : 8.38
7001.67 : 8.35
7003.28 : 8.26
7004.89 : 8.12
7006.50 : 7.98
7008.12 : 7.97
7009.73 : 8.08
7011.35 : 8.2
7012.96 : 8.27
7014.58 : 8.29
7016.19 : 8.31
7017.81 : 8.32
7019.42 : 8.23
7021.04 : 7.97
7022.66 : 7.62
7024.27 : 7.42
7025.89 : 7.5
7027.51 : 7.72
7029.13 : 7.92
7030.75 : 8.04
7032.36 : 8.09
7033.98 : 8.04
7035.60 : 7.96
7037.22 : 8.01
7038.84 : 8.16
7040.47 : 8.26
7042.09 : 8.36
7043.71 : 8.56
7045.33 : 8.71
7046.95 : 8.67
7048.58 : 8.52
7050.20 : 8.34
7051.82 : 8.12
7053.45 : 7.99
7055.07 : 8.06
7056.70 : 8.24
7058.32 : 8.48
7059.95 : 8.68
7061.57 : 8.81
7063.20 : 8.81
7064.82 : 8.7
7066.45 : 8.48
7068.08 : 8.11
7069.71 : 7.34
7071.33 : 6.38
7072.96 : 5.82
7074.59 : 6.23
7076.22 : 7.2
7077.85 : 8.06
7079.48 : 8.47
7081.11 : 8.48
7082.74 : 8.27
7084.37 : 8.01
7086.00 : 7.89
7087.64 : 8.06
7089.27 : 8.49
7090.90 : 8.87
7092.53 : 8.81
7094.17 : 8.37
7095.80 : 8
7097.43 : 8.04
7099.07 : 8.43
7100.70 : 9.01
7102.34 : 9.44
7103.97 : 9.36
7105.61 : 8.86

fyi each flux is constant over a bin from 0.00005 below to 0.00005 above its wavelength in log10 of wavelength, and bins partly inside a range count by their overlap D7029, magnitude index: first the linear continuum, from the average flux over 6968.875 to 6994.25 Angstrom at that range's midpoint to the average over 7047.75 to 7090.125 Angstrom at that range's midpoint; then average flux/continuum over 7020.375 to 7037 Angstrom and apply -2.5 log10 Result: 0.046 mag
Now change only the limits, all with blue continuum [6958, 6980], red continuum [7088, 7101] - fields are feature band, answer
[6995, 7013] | 0.055 mag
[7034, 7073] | 0.046 mag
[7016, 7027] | 0.096 mag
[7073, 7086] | 0.107 mag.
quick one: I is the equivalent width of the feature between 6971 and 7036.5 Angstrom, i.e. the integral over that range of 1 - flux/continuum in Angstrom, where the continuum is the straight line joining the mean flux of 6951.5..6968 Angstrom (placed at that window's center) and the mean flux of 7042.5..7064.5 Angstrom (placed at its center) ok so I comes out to 3.65 Angstrom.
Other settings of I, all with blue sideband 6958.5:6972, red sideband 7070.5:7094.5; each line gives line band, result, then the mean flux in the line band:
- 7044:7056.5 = -0.3 Angstrom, 8.35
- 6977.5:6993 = 0.9 Angstrom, 8.28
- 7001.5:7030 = 1.6 Angstrom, 8.02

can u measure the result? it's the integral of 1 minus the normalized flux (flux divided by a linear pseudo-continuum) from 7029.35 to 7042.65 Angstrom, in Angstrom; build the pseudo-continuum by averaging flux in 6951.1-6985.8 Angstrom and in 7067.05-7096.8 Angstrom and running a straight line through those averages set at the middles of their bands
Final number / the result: 0.0 Angstrom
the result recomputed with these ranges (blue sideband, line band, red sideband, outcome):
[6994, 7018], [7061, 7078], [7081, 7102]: 1.5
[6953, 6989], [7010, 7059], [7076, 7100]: 1.5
